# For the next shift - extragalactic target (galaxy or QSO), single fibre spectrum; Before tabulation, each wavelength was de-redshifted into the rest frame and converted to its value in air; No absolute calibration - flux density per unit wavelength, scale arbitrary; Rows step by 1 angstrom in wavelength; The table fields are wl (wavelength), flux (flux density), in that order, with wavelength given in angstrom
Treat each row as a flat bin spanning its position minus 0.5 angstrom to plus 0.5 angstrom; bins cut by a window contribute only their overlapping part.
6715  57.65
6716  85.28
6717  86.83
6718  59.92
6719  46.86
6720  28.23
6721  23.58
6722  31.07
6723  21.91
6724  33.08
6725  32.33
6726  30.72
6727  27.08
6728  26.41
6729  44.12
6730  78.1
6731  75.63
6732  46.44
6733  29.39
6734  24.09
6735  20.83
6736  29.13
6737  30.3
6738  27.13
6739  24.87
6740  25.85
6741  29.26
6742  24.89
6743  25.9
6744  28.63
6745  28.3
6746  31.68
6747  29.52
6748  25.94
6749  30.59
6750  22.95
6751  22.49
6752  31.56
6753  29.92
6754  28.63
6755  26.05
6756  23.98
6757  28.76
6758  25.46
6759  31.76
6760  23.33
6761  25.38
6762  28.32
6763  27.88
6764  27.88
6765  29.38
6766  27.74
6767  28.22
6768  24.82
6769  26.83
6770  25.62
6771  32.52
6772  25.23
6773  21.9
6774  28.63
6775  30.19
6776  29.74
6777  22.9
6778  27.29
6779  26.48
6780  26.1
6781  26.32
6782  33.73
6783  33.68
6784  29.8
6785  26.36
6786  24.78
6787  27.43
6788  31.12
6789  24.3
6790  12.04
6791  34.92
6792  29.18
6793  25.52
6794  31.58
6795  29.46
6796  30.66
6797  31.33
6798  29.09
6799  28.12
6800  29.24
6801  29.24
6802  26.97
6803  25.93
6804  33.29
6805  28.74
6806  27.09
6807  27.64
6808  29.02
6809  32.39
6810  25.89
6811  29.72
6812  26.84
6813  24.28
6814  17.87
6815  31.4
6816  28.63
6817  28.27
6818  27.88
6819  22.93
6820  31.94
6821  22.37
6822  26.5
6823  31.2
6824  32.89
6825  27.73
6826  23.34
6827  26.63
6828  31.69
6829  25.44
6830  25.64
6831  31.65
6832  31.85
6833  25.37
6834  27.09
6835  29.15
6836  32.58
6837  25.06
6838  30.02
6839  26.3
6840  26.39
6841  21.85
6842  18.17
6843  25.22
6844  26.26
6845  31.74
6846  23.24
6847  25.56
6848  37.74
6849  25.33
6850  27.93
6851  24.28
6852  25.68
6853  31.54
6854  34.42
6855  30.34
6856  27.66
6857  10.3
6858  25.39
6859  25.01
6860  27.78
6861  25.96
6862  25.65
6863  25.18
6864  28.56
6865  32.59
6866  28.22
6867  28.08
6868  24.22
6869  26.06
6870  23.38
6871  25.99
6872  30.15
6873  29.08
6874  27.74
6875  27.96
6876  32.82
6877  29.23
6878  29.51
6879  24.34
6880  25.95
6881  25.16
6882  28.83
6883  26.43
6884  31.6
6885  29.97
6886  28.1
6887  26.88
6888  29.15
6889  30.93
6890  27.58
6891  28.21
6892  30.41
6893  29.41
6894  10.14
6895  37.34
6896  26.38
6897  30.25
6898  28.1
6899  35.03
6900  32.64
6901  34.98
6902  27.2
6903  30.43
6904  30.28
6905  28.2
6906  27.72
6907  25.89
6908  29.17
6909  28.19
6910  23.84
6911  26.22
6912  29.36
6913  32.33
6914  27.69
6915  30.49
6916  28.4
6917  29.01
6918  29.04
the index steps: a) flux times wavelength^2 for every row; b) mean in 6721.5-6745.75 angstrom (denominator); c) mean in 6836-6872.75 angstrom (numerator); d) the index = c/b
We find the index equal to 0.83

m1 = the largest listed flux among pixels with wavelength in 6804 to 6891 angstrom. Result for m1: 37.74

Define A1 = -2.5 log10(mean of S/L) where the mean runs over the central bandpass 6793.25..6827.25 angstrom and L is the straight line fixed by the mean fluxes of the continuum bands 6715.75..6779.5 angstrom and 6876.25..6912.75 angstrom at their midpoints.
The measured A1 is 0.09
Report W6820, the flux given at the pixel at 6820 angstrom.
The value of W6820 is 31.94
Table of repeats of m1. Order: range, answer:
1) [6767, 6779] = 32.52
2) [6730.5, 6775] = 75.63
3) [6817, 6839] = 32.89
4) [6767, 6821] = 34.92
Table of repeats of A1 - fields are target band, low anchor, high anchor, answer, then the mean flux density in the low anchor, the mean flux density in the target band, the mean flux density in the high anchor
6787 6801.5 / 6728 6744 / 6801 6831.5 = 0.06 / 35.2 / 28.2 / 27.8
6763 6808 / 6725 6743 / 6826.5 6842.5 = 0.10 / 34.6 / 27.9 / 27.2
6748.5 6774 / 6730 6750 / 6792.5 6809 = 0.14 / 31.9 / 27.1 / 29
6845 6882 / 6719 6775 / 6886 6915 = 0.07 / 30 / 27.3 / 28.7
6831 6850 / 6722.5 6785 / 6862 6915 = 0.06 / 29.7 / 27.3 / 28.3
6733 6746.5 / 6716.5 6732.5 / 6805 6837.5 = 0.44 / 43.3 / 27.1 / 27.8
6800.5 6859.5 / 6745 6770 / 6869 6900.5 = 0.02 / 27.4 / 27.3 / 28.3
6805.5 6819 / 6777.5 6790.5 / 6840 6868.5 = -0.02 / 26.9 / 27.3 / 26.6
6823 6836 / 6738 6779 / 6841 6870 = -0.07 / 27.3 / 28.5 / 26.6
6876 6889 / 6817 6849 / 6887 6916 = 0.01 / 27.4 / 28.2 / 28.8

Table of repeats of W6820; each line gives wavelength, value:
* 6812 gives 26.84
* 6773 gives 21.9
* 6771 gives 32.52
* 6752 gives 31.56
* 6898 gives 28.1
